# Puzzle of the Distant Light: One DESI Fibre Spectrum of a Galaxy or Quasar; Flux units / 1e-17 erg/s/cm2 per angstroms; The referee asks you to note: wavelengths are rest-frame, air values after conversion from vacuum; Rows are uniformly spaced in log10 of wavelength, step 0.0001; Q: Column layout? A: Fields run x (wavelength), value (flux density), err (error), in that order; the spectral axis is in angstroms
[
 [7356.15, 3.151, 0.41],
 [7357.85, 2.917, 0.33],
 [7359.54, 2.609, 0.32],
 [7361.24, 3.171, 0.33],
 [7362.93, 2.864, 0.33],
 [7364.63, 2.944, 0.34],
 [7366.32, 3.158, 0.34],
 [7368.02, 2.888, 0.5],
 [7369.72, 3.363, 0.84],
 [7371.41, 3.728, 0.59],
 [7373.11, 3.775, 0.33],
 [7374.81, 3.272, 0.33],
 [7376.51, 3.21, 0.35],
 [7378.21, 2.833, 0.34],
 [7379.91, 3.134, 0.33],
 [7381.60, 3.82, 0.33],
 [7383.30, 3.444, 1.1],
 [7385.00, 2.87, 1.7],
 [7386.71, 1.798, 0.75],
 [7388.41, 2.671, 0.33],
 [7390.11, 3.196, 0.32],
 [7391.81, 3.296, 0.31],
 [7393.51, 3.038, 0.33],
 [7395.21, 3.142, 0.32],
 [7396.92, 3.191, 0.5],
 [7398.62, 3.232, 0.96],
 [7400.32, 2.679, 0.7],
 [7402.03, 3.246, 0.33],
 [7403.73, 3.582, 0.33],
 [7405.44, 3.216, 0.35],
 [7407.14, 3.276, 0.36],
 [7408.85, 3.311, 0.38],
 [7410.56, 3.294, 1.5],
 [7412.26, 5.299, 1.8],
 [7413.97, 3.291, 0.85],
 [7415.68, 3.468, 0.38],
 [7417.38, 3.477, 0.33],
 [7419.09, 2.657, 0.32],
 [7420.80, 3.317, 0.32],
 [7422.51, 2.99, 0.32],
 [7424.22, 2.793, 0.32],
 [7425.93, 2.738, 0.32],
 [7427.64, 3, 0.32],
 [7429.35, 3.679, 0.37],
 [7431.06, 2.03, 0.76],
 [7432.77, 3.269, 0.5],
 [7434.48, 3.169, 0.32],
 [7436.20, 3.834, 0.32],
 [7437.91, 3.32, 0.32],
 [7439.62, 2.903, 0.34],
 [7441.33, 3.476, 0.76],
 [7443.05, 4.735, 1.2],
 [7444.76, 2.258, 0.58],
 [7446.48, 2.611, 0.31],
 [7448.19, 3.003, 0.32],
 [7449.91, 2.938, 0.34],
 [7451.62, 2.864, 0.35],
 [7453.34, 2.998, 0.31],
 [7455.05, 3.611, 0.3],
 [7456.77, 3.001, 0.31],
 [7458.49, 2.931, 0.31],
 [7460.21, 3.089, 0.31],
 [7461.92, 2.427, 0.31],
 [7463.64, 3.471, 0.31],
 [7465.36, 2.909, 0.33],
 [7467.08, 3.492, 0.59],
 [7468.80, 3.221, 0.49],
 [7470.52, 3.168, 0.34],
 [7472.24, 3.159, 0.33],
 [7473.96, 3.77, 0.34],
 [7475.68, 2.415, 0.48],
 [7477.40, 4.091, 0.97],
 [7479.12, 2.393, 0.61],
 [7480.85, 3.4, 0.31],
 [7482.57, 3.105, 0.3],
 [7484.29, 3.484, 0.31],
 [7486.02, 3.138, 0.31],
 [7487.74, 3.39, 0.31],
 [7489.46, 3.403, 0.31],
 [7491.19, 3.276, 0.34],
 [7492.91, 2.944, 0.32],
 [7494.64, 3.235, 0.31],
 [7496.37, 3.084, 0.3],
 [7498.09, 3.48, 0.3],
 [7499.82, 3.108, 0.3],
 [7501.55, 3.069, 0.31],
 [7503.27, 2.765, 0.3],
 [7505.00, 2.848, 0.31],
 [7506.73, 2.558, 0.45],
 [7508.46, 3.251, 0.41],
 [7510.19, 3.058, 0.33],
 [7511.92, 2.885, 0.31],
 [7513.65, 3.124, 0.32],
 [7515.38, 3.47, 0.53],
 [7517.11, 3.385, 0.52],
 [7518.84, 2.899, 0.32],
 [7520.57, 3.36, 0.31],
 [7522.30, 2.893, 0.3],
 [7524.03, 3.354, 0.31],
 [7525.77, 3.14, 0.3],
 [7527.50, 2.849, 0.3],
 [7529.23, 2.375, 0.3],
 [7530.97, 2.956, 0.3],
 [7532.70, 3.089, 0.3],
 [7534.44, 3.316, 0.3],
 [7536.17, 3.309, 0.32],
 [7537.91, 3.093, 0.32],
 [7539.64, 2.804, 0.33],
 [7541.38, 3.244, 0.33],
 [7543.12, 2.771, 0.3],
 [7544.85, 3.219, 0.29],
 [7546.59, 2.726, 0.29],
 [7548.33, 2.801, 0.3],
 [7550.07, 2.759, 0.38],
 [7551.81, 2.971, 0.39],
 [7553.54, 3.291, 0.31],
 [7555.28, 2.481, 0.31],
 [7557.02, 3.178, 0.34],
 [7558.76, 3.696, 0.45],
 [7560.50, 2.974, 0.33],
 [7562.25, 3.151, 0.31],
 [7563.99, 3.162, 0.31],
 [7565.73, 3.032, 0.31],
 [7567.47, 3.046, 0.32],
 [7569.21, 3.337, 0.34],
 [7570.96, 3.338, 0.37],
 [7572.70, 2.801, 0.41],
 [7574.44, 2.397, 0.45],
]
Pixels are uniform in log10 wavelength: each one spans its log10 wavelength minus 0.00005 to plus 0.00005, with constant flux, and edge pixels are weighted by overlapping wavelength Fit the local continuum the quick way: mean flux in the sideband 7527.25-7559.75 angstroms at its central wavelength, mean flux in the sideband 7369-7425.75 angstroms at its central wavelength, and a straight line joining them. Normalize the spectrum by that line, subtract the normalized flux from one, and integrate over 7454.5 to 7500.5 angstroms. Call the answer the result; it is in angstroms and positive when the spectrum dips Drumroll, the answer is -1.3 angstroms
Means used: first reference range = 3.23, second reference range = 3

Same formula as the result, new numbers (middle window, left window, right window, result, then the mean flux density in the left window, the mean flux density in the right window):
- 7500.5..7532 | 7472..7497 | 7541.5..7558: 0.7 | 3.22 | 2.93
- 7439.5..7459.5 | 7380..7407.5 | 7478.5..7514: -0.1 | 3.1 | 3.1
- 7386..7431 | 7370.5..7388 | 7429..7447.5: 0.2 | 3.18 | 3.19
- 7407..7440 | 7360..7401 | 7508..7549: -1.8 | 3.11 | 3.06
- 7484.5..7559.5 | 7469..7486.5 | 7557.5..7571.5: 3.3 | 3.21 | 3.21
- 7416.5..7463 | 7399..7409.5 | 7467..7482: 2.0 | 3.22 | 3.22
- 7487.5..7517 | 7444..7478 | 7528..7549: -1.0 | 3.07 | 2.97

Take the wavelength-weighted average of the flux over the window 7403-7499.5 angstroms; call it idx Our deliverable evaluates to 3.21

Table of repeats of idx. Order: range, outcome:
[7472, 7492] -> 3.25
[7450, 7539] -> 3.12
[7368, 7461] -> 3.19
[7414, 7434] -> 3.05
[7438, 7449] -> 3.18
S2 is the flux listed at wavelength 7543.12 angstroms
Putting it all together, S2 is 2.771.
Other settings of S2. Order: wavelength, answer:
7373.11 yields 3.775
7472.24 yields 3.159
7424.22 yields 2.793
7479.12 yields 2.393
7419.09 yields 2.657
